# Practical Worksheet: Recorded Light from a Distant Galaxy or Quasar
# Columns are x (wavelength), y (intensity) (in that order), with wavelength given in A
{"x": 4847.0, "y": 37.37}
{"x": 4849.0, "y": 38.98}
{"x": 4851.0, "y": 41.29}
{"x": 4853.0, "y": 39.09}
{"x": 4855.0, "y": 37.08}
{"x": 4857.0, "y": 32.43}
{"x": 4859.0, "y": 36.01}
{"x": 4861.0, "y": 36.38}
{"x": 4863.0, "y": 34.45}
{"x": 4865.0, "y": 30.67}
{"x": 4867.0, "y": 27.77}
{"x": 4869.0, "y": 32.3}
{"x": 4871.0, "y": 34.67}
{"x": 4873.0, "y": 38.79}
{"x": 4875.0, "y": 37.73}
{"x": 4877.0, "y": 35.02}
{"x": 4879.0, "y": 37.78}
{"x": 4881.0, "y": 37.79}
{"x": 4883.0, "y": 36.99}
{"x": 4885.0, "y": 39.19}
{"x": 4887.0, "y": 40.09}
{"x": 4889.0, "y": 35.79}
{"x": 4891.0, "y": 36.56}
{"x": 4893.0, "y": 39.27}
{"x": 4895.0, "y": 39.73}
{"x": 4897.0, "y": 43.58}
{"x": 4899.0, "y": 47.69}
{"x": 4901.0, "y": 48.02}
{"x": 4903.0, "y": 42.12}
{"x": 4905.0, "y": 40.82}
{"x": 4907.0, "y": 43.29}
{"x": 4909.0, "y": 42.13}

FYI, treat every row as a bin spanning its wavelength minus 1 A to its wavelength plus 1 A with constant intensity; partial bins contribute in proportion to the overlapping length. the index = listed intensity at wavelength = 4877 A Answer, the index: 35.02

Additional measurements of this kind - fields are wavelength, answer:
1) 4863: 34.45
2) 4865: 30.67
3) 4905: 40.82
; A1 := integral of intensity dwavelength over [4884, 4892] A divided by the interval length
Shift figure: 37.9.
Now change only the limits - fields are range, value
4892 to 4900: 42.6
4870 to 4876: 37.1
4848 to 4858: 37.8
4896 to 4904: 45.4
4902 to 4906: 41.5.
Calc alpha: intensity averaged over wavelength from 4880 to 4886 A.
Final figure 38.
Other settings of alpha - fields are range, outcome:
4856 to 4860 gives 34.2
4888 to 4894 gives 37.2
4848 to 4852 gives 40.1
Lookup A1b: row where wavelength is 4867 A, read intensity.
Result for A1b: 27.77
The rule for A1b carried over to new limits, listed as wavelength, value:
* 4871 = 34.67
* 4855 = 37.08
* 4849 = 38.98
